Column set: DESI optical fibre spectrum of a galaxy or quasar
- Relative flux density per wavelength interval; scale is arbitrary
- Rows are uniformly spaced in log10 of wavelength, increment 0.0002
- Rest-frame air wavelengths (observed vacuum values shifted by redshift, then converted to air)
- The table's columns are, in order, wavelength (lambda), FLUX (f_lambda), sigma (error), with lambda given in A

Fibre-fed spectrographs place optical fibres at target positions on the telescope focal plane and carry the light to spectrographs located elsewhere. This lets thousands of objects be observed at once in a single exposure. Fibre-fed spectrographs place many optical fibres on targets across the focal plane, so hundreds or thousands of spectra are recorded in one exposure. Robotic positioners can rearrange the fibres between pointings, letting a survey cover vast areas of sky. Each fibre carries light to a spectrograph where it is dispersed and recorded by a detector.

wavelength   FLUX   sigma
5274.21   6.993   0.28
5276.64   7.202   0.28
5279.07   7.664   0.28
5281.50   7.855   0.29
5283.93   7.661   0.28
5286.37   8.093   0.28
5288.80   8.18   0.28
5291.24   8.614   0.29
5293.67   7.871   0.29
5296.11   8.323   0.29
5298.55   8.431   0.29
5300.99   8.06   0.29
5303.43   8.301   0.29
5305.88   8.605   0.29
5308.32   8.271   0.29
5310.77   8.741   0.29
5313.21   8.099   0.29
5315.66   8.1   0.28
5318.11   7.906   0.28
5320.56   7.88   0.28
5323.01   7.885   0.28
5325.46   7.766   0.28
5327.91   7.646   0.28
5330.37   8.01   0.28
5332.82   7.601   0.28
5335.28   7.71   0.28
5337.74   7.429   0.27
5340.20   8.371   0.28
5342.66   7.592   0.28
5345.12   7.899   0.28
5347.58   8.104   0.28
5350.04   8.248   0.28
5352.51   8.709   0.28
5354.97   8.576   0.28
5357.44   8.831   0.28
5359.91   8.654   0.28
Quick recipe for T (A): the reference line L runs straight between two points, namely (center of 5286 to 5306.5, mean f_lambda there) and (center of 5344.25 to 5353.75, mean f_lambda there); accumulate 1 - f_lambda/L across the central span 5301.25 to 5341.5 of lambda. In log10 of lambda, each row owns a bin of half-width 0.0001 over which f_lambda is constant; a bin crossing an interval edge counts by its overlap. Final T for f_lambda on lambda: 1.2 A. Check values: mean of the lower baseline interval 8.27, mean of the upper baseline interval 8.26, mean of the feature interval 8.02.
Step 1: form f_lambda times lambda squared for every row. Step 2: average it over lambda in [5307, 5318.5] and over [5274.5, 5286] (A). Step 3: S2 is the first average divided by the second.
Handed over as 1.10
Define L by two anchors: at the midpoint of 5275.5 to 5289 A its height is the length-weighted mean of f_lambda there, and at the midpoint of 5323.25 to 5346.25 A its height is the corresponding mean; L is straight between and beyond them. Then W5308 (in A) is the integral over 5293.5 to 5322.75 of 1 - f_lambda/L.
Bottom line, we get -1.7 A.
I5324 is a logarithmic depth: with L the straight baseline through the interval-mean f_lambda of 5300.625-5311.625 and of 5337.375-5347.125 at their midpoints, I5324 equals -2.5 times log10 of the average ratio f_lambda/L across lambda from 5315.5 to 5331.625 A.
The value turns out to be 0.04 mag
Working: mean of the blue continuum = 8.41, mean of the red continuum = 7.88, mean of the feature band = 7.87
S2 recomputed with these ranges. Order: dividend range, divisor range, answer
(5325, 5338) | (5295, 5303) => 0.94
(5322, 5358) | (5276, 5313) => 1.00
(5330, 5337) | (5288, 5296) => 0.95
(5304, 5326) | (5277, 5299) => 1.03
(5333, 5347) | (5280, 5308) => 0.97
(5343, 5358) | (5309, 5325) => 1.04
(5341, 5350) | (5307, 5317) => 0.97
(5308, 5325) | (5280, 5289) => 1.04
